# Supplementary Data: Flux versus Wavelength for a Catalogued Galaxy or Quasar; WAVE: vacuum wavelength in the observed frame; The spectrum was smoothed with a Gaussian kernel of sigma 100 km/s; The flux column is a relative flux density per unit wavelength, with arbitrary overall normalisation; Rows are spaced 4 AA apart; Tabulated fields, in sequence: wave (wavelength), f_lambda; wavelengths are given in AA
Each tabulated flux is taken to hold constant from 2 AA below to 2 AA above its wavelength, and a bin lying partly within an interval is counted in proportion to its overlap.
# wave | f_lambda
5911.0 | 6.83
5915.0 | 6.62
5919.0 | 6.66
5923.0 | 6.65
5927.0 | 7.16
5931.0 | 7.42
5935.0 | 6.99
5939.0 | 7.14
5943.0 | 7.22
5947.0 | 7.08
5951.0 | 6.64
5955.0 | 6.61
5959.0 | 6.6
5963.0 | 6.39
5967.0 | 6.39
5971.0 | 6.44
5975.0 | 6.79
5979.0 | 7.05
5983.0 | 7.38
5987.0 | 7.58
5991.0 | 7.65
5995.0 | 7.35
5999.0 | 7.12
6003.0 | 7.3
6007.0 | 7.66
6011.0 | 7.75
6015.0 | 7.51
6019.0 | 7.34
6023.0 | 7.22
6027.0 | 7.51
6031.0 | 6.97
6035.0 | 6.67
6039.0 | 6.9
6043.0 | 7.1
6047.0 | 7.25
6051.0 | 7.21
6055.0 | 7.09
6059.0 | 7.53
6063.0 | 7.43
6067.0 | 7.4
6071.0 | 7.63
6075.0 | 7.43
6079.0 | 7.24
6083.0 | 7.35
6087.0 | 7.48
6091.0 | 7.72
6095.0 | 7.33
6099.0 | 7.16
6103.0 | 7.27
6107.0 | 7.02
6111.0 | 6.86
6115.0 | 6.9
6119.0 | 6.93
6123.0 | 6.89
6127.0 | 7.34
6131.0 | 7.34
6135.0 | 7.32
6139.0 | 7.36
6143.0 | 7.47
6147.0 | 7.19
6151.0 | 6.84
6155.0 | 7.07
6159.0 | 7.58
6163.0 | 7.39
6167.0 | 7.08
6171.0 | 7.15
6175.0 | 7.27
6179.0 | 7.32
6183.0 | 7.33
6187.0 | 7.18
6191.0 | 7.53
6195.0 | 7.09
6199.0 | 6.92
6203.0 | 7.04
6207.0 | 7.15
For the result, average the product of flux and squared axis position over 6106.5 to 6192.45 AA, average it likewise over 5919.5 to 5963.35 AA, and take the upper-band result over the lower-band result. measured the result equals 1.1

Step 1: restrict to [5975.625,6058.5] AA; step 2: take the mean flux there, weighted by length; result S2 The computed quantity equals 7.28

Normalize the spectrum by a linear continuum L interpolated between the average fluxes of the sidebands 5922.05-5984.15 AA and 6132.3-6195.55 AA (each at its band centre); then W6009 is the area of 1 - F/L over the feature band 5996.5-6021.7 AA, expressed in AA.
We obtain -1.7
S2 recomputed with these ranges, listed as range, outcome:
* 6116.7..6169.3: 7.21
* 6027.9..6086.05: 7.24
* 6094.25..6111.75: 7.13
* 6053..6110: 7.35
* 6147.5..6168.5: 7.19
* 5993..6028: 7.42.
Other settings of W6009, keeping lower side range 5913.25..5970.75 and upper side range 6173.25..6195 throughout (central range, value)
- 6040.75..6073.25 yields -1.3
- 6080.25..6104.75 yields -0.9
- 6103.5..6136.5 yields 0.4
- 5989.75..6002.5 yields -0.8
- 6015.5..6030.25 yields -0.8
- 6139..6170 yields 0.0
